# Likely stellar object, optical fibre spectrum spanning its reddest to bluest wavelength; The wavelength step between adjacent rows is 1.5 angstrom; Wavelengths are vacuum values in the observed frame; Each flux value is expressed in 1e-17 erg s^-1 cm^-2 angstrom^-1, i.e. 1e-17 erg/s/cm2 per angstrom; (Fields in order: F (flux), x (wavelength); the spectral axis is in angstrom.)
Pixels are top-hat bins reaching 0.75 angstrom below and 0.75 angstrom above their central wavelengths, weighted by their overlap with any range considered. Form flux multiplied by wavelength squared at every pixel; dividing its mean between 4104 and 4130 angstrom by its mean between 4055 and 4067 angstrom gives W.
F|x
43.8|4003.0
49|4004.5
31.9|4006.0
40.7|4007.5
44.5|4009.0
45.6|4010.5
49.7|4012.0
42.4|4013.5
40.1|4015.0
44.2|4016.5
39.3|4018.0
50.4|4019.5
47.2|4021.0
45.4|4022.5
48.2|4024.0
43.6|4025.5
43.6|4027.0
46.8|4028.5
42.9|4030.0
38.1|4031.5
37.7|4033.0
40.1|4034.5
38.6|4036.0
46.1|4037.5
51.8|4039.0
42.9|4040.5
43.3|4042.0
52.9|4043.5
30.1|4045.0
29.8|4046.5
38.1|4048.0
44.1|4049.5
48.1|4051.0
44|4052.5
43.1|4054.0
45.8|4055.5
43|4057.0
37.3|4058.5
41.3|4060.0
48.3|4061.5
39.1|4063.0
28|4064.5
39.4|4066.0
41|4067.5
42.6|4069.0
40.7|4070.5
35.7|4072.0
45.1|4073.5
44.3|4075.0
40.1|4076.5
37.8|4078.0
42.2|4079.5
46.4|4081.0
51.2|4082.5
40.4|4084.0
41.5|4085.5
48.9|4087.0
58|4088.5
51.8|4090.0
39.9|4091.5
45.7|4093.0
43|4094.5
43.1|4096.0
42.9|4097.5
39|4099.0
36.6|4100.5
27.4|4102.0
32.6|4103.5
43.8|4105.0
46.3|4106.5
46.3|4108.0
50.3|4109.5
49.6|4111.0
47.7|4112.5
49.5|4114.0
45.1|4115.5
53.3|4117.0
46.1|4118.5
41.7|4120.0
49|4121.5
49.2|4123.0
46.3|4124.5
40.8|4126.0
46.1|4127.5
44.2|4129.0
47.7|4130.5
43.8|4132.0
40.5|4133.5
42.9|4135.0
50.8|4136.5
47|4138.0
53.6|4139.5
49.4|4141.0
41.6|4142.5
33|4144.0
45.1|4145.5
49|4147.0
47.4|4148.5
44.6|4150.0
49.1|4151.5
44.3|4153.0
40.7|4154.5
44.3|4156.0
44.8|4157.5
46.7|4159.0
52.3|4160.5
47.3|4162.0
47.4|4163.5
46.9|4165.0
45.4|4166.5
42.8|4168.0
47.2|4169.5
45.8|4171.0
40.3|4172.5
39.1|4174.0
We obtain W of 1.19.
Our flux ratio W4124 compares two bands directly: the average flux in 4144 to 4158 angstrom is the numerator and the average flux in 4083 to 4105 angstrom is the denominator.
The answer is 1.06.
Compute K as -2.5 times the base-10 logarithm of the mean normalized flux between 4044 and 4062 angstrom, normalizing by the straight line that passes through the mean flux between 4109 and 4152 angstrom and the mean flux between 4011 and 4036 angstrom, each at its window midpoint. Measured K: 0.08 mag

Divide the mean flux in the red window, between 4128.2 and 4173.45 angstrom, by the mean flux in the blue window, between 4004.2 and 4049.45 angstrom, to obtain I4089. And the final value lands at 1.06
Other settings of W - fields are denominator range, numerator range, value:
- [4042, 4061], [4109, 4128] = 1.17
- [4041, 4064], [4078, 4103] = 1.06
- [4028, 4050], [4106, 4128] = 1.18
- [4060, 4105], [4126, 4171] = 1.13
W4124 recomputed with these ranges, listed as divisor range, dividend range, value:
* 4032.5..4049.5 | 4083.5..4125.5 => 1.09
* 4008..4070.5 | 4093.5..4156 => 1.05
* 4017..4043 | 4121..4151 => 1.04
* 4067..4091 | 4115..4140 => 1.05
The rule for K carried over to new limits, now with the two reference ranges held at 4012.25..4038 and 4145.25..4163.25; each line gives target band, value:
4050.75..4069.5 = 0.07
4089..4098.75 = 0.01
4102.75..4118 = -0.03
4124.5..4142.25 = 0.00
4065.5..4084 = 0.06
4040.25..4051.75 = 0.07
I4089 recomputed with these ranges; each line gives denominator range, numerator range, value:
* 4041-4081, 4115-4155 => 1.11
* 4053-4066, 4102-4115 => 1.10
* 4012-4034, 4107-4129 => 1.08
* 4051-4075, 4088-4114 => 1.06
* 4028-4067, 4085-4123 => 1.08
